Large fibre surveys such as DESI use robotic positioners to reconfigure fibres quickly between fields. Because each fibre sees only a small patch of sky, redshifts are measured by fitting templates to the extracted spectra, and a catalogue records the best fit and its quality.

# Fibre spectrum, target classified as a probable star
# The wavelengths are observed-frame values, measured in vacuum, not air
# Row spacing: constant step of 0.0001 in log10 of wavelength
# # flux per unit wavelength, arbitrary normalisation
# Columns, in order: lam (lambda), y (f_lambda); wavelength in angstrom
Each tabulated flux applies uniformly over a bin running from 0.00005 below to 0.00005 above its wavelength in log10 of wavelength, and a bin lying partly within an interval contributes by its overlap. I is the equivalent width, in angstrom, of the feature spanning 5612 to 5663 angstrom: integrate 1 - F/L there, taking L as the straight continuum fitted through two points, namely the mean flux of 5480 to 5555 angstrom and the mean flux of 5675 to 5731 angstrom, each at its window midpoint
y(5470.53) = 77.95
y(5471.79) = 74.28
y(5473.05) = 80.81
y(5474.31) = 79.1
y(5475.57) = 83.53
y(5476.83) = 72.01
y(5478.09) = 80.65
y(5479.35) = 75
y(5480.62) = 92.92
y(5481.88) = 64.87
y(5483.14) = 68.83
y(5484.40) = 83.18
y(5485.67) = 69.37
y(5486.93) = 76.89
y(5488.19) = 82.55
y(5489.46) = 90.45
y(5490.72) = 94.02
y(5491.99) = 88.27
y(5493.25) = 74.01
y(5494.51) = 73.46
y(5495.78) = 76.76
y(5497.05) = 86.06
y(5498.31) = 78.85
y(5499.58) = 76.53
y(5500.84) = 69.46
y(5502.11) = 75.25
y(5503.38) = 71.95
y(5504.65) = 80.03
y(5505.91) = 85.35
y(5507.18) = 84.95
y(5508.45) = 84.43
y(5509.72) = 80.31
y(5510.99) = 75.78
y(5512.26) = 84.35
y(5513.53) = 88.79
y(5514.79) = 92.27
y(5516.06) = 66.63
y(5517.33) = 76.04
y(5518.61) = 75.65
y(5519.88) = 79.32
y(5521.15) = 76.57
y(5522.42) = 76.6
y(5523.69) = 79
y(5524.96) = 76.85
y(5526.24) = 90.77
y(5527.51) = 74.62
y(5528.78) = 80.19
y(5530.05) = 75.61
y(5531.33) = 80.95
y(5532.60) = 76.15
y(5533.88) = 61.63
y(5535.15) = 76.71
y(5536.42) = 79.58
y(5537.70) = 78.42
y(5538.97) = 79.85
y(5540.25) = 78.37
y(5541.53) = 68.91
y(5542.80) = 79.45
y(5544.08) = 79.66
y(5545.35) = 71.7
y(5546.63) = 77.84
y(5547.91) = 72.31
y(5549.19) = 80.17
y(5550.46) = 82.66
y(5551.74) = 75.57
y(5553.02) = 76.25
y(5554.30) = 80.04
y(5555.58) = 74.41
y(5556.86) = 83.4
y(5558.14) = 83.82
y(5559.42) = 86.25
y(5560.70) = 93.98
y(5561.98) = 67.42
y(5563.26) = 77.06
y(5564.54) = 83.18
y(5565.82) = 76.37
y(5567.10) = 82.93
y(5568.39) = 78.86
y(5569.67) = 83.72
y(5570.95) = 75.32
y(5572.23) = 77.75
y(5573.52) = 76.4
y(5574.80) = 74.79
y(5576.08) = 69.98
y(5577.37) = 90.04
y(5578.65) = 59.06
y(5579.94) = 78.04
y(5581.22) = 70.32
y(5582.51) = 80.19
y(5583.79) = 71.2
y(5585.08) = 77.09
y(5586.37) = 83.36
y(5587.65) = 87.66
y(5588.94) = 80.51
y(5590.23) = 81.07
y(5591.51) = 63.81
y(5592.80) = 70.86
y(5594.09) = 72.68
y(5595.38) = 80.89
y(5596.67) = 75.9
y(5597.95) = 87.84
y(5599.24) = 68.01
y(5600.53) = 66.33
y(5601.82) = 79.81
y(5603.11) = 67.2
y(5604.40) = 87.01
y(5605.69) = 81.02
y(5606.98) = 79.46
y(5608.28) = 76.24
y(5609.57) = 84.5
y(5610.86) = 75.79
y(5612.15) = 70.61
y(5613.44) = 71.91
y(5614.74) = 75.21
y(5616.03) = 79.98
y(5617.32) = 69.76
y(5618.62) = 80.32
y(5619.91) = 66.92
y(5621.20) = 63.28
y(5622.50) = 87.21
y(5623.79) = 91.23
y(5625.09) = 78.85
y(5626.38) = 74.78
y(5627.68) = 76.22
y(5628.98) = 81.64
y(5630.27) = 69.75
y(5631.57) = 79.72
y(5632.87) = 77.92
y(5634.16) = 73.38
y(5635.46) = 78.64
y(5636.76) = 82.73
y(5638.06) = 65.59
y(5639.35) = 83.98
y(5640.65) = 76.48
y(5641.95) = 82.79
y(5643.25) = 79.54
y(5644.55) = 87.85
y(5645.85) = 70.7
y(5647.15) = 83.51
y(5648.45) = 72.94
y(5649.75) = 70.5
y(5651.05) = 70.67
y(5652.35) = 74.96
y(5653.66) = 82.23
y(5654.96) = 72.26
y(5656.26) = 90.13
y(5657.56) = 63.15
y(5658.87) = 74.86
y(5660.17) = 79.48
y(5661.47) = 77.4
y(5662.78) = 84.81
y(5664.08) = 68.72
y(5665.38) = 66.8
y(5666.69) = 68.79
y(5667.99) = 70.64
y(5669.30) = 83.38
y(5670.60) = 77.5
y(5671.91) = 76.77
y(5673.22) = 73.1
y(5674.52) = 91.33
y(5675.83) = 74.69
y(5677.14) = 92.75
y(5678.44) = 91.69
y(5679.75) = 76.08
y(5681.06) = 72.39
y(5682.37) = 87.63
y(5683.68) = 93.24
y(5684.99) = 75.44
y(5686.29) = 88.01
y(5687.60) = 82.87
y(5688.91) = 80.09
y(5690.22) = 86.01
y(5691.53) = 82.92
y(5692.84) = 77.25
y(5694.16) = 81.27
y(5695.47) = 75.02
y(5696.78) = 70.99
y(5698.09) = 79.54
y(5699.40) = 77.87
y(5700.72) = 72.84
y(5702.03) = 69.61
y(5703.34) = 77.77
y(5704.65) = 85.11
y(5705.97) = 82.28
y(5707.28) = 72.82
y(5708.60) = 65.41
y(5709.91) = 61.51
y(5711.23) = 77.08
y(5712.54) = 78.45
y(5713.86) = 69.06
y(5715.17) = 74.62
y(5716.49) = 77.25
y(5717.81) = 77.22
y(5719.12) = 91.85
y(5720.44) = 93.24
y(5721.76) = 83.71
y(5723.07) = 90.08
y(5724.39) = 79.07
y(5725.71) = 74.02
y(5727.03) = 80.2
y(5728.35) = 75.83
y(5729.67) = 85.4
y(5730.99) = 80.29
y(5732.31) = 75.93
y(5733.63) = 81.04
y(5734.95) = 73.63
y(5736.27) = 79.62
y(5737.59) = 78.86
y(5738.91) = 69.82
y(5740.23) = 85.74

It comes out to 1.5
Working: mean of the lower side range 78.5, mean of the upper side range 79.6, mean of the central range 76.8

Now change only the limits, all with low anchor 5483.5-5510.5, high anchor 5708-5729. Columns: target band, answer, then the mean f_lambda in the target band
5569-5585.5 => 0.8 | 75.7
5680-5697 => -0.6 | 81.1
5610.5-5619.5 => 0.5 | 74.6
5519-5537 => 0.5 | 77.5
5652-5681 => 0.3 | 77.7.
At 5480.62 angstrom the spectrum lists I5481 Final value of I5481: 92.92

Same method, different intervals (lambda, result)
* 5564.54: 83.18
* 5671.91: 76.77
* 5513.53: 88.79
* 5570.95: 75.32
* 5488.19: 82.55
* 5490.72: 94.02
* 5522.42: 76.6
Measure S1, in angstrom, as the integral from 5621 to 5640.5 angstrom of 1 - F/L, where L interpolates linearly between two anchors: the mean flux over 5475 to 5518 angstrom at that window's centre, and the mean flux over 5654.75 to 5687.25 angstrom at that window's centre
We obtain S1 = 0.3 angstrom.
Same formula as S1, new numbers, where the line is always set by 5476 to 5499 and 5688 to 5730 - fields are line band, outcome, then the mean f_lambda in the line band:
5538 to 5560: 0.22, 78.3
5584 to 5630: 1.10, 76.9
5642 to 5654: 0.22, 77.1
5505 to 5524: -0.28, 80.4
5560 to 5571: -0.16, 80.2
